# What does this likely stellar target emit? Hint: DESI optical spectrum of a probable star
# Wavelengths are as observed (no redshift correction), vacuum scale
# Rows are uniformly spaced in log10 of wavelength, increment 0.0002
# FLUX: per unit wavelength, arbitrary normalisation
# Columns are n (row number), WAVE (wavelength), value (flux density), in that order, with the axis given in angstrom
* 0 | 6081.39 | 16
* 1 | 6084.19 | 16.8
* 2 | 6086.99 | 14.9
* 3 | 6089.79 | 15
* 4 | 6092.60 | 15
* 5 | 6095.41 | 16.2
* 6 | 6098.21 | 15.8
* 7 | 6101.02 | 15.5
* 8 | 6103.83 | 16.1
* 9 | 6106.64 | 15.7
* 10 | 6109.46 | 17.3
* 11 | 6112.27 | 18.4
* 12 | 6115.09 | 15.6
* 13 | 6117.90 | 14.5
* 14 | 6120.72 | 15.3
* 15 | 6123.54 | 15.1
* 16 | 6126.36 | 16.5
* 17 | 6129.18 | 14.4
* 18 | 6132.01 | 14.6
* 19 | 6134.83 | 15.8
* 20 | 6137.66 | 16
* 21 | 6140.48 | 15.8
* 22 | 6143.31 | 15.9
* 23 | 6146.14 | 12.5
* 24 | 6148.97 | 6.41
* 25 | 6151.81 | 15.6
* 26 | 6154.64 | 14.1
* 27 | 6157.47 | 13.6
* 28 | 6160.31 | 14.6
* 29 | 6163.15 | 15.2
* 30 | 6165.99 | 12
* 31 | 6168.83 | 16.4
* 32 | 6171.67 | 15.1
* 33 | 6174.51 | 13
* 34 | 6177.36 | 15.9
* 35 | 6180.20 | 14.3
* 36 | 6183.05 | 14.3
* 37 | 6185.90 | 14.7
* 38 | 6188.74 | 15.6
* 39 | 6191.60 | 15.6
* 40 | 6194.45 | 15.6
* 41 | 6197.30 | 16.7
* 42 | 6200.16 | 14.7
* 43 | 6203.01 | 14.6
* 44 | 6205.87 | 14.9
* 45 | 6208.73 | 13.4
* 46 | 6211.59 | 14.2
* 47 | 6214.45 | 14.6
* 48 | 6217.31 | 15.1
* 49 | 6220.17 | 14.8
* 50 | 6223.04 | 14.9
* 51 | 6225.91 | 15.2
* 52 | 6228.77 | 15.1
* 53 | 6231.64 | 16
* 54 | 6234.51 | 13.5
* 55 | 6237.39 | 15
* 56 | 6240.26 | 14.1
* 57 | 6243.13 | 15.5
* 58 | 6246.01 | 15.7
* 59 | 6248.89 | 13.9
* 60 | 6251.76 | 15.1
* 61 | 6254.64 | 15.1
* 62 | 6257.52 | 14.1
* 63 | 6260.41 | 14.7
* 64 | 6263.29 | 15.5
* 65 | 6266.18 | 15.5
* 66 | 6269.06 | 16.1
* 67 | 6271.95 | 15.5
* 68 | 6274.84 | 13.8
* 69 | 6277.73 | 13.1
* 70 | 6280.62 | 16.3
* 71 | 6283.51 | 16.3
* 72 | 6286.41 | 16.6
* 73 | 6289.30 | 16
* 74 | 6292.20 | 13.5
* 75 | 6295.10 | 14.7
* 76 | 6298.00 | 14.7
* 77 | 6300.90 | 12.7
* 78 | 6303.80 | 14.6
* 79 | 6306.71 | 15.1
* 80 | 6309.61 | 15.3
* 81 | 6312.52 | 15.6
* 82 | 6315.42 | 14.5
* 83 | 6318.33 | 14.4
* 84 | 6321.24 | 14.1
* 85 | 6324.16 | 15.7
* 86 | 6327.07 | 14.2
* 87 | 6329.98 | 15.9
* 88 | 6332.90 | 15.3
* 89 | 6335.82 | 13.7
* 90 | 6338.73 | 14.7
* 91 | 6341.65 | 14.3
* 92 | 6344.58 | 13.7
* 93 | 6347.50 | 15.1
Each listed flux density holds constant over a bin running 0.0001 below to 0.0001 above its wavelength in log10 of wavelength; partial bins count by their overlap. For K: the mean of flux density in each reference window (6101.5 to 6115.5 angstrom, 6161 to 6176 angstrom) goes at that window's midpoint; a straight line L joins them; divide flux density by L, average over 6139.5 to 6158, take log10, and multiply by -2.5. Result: 0.13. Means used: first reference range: 16.6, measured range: 13.4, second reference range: 14.4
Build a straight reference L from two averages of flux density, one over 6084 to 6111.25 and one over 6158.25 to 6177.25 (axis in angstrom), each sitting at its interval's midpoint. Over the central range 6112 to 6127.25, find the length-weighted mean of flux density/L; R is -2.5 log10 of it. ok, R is -0.02 mag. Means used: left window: 15.8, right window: 14.5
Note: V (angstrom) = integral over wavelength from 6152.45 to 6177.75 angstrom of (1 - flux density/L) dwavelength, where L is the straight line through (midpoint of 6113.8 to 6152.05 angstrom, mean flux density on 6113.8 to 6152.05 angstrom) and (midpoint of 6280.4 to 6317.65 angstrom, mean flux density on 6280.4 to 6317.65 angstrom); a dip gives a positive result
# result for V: 0.4 angstrom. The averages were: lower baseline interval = 14.5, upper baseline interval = 15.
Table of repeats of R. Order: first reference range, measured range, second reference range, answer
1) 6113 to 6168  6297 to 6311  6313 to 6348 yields 0.011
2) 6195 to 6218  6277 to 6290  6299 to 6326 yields -0.078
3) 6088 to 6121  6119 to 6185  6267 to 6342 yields 0.086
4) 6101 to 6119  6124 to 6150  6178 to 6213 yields 0.106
